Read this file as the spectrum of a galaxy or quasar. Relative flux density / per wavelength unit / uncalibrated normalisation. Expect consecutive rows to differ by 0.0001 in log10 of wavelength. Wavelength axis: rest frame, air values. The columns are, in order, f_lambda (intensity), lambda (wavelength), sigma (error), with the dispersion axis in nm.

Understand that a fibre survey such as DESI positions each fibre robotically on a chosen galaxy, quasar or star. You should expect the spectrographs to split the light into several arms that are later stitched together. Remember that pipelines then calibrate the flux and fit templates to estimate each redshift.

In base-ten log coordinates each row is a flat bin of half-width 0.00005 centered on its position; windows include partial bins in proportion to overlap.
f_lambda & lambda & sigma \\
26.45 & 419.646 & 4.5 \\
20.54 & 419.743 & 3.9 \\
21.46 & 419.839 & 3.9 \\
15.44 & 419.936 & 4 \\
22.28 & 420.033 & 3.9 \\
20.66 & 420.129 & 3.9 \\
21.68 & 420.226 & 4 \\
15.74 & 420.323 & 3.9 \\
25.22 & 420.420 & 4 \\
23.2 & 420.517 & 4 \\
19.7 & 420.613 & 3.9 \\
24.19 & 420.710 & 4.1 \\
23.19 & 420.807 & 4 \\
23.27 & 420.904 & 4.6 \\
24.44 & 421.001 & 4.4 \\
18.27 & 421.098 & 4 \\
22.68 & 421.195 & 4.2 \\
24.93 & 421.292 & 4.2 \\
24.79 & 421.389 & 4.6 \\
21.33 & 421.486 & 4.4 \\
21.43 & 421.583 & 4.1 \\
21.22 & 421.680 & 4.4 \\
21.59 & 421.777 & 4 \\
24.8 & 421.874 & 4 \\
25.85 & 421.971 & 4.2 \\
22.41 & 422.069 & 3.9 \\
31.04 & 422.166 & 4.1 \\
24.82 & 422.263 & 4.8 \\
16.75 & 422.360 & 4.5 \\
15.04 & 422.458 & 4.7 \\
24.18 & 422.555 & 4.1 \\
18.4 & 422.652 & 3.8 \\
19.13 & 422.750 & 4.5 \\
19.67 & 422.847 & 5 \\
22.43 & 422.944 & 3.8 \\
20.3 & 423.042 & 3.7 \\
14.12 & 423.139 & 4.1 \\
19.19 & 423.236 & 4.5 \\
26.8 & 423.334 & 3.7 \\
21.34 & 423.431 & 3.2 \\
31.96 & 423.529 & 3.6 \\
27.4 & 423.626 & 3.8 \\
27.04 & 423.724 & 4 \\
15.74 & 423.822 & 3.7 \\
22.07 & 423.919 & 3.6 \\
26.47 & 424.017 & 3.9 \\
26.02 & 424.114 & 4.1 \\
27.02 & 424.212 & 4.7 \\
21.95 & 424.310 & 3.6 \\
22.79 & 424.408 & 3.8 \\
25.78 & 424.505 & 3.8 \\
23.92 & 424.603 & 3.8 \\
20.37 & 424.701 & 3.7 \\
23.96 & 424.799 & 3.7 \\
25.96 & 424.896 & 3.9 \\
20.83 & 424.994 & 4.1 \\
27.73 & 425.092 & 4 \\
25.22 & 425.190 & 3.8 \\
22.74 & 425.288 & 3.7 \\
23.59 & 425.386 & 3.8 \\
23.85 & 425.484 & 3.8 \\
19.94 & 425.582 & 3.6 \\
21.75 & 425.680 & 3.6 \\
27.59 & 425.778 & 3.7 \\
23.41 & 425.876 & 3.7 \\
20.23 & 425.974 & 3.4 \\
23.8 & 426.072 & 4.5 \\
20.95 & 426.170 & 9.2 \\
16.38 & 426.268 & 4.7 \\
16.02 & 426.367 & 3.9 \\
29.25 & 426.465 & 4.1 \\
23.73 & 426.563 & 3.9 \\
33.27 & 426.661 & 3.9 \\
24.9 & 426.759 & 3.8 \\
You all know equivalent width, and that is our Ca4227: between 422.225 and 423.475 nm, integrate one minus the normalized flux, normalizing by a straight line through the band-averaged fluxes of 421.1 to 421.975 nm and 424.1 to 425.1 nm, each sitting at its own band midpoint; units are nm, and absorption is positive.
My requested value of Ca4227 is 0.17 nm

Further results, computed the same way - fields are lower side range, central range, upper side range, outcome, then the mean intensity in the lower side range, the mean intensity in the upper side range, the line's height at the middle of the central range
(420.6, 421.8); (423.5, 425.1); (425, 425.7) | -0.080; 22.5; 23.4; 23.2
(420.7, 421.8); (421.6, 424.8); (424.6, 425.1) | 0.044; 22.6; 23.5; 23.1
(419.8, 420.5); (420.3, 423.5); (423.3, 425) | 0.019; 20.4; 24.4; 22.2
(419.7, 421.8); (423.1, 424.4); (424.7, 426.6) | -0.070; 21.7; 22.9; 22.5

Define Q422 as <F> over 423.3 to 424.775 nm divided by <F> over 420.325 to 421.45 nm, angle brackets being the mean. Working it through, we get 1.07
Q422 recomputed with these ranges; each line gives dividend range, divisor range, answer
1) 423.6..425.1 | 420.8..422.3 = 1.02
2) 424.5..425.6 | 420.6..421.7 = 1.05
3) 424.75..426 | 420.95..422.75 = 1.06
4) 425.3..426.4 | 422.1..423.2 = 1.06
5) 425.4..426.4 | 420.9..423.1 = 0.98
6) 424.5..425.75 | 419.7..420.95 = 1.10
